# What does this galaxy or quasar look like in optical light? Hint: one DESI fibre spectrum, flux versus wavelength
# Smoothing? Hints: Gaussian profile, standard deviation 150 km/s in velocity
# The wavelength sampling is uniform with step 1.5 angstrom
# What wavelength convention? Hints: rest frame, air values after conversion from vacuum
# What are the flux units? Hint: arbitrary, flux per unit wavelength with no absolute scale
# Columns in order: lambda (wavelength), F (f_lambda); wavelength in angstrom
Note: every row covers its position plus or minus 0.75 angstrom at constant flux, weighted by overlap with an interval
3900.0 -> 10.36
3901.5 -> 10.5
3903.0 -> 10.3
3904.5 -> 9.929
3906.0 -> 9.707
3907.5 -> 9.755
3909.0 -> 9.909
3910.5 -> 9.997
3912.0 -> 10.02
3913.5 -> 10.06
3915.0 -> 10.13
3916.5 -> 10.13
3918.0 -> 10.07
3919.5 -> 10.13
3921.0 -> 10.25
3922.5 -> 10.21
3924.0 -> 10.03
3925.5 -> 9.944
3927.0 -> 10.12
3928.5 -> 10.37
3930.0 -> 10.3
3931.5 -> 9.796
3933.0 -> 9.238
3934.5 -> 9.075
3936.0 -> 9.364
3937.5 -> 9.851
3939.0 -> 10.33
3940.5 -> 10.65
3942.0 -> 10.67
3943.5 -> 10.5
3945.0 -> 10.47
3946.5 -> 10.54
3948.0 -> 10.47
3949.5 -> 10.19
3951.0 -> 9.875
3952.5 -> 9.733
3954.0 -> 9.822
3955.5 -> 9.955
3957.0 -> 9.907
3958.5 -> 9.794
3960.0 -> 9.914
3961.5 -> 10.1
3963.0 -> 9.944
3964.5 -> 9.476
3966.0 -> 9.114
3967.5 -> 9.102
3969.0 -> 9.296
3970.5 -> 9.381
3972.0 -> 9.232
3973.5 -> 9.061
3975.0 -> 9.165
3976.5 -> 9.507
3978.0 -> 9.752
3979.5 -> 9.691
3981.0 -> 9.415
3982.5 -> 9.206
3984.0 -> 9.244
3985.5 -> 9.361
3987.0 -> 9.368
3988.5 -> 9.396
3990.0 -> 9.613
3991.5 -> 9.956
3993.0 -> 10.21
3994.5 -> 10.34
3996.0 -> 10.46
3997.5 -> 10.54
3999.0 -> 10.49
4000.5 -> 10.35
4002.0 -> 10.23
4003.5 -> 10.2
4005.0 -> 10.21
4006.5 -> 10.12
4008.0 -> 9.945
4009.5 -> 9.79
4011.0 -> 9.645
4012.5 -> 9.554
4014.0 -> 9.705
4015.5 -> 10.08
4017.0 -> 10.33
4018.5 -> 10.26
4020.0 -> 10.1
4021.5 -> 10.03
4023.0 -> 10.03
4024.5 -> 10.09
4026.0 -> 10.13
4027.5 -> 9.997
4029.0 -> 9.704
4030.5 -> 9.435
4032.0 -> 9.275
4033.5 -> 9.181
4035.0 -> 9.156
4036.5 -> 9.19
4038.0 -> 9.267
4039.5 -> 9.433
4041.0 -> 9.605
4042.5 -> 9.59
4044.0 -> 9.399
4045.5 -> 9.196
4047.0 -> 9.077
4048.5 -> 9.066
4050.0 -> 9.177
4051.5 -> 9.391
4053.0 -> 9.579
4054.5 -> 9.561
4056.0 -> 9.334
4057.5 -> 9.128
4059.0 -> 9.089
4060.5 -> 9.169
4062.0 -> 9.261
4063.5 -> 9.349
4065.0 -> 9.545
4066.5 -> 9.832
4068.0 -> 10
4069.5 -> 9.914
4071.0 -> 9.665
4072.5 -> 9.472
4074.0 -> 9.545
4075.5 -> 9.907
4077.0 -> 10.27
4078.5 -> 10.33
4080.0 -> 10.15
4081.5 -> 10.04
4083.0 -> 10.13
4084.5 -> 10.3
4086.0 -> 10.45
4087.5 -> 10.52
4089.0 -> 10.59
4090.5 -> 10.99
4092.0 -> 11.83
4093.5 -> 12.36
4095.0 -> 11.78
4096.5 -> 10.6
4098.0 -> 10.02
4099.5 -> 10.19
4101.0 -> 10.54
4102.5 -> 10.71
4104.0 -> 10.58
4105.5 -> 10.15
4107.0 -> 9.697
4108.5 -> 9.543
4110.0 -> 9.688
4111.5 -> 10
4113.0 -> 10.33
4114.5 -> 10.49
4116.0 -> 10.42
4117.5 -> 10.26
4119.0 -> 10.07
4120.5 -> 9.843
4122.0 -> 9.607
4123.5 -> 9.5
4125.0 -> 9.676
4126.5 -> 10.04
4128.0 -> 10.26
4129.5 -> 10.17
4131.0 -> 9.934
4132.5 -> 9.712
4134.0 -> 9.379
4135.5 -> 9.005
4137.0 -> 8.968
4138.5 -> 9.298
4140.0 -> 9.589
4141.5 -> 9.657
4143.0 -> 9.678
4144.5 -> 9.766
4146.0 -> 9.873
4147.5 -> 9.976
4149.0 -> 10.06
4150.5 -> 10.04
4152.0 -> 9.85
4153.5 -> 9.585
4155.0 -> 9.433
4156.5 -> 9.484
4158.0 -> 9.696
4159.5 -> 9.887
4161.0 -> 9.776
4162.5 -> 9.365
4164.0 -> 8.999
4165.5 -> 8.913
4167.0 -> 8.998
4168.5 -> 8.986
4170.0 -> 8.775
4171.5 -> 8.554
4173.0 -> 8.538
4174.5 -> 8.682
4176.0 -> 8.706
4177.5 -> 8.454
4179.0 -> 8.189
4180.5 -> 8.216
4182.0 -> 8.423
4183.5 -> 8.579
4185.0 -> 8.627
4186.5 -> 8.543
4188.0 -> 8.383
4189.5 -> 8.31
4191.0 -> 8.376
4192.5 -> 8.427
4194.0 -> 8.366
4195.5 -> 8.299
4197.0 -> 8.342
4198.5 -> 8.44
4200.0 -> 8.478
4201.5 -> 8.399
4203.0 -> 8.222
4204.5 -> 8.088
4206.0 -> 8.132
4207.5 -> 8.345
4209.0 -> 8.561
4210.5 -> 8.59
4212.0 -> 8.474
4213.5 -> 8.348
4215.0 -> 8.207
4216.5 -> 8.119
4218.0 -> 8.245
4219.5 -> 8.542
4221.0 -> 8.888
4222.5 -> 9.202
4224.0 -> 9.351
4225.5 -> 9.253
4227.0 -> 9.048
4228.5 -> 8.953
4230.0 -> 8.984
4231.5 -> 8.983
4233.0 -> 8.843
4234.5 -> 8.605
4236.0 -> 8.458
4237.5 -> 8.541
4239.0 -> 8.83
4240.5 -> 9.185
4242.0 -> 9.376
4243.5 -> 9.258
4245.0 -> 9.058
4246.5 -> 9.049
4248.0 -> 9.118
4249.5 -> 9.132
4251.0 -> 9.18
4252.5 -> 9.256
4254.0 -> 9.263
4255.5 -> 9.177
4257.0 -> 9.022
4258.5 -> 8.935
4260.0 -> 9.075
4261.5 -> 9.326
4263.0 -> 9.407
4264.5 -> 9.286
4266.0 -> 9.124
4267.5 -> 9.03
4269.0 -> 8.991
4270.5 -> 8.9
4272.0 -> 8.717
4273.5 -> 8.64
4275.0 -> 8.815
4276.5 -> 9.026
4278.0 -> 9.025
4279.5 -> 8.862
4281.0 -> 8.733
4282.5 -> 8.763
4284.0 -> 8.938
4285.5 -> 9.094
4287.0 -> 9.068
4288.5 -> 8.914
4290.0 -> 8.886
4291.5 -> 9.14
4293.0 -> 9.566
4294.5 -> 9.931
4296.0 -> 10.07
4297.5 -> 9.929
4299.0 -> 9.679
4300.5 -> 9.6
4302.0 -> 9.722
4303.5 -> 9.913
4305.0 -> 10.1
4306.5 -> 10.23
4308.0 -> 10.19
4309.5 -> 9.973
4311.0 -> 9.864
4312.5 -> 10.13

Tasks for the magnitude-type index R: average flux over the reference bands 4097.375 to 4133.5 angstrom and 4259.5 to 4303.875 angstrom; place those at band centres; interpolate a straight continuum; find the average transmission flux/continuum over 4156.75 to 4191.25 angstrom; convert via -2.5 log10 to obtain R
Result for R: 0.11 mag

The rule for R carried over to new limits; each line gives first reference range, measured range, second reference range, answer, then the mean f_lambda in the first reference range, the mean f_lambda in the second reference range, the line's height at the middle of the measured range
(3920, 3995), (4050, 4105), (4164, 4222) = -0.11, 9.81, 8.48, 9.13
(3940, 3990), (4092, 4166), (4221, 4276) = -0.07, 9.73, 9.04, 9.33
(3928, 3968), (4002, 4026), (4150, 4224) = -0.05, 9.95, 8.72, 9.61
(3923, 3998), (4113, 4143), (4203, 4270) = -0.06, 9.82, 8.88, 9.25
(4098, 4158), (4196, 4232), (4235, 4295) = 0.09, 9.87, 9.05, 9.35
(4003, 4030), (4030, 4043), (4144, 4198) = 0.06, 9.99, 8.98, 9.86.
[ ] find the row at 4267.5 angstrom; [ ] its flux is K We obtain 9.03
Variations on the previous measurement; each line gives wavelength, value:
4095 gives 11.78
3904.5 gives 9.929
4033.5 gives 9.181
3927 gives 10.12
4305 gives 10.1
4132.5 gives 9.712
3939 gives 10.33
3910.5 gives 9.997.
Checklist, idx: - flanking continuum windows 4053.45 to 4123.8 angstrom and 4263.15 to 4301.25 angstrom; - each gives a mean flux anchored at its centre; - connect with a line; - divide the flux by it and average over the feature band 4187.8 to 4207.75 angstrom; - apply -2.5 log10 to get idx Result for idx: 0.15 mag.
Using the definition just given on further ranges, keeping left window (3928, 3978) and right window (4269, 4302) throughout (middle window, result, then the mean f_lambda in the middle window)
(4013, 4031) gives -0.034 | 9.99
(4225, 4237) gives 0.048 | 8.88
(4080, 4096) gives -0.139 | 10.9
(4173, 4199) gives 0.113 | 8.44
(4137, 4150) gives -0.029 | 9.7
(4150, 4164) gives -0.025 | 9.64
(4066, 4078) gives -0.028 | 9.84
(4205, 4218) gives 0.120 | 8.34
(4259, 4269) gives 0.003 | 9.18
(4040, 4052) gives 0.037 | 9.31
